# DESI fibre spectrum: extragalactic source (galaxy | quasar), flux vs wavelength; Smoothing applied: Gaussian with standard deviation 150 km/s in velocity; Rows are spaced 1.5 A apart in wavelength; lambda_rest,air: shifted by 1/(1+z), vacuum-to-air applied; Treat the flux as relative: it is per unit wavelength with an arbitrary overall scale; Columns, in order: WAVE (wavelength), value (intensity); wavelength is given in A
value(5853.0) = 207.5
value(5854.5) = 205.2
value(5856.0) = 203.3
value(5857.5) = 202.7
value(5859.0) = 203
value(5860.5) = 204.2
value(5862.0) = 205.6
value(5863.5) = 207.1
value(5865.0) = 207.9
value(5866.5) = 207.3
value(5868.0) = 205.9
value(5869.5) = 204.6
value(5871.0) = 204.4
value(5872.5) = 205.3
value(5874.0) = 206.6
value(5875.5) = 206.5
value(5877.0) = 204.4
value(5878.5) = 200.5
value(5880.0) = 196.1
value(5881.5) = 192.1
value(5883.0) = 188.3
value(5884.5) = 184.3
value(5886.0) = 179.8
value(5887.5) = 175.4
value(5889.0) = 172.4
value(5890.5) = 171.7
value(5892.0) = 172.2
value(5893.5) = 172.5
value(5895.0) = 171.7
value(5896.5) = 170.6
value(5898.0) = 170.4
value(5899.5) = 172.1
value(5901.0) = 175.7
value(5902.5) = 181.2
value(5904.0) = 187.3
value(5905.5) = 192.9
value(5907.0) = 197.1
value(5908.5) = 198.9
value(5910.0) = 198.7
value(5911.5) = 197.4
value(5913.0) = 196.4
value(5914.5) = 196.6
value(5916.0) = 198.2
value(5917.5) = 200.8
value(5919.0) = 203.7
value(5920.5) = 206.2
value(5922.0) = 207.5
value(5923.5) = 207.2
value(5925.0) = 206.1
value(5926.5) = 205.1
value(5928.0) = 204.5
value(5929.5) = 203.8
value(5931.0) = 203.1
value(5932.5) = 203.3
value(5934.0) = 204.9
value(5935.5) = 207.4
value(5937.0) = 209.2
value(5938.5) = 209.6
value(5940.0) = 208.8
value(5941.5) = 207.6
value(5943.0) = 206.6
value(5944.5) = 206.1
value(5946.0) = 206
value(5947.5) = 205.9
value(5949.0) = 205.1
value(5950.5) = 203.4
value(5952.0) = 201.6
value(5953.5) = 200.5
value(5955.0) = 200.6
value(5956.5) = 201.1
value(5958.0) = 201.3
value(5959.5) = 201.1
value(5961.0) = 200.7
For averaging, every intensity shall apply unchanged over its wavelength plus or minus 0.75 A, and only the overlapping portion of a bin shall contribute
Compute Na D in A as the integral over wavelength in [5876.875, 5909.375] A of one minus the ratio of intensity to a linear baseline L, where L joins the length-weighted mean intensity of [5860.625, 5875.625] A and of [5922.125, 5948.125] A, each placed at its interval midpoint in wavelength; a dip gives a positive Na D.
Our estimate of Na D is 3.7 A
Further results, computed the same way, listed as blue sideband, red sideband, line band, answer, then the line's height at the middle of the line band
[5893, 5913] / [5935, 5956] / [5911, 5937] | -1.1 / 195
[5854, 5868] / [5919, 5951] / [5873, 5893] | 1.6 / 205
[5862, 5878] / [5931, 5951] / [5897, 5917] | 1.6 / 206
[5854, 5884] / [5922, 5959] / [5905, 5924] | 0.4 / 204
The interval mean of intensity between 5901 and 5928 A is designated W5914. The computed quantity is 198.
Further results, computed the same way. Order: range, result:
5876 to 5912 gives 184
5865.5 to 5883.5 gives 202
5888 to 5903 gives 173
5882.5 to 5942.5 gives 193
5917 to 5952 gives 206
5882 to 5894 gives 177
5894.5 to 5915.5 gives 187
